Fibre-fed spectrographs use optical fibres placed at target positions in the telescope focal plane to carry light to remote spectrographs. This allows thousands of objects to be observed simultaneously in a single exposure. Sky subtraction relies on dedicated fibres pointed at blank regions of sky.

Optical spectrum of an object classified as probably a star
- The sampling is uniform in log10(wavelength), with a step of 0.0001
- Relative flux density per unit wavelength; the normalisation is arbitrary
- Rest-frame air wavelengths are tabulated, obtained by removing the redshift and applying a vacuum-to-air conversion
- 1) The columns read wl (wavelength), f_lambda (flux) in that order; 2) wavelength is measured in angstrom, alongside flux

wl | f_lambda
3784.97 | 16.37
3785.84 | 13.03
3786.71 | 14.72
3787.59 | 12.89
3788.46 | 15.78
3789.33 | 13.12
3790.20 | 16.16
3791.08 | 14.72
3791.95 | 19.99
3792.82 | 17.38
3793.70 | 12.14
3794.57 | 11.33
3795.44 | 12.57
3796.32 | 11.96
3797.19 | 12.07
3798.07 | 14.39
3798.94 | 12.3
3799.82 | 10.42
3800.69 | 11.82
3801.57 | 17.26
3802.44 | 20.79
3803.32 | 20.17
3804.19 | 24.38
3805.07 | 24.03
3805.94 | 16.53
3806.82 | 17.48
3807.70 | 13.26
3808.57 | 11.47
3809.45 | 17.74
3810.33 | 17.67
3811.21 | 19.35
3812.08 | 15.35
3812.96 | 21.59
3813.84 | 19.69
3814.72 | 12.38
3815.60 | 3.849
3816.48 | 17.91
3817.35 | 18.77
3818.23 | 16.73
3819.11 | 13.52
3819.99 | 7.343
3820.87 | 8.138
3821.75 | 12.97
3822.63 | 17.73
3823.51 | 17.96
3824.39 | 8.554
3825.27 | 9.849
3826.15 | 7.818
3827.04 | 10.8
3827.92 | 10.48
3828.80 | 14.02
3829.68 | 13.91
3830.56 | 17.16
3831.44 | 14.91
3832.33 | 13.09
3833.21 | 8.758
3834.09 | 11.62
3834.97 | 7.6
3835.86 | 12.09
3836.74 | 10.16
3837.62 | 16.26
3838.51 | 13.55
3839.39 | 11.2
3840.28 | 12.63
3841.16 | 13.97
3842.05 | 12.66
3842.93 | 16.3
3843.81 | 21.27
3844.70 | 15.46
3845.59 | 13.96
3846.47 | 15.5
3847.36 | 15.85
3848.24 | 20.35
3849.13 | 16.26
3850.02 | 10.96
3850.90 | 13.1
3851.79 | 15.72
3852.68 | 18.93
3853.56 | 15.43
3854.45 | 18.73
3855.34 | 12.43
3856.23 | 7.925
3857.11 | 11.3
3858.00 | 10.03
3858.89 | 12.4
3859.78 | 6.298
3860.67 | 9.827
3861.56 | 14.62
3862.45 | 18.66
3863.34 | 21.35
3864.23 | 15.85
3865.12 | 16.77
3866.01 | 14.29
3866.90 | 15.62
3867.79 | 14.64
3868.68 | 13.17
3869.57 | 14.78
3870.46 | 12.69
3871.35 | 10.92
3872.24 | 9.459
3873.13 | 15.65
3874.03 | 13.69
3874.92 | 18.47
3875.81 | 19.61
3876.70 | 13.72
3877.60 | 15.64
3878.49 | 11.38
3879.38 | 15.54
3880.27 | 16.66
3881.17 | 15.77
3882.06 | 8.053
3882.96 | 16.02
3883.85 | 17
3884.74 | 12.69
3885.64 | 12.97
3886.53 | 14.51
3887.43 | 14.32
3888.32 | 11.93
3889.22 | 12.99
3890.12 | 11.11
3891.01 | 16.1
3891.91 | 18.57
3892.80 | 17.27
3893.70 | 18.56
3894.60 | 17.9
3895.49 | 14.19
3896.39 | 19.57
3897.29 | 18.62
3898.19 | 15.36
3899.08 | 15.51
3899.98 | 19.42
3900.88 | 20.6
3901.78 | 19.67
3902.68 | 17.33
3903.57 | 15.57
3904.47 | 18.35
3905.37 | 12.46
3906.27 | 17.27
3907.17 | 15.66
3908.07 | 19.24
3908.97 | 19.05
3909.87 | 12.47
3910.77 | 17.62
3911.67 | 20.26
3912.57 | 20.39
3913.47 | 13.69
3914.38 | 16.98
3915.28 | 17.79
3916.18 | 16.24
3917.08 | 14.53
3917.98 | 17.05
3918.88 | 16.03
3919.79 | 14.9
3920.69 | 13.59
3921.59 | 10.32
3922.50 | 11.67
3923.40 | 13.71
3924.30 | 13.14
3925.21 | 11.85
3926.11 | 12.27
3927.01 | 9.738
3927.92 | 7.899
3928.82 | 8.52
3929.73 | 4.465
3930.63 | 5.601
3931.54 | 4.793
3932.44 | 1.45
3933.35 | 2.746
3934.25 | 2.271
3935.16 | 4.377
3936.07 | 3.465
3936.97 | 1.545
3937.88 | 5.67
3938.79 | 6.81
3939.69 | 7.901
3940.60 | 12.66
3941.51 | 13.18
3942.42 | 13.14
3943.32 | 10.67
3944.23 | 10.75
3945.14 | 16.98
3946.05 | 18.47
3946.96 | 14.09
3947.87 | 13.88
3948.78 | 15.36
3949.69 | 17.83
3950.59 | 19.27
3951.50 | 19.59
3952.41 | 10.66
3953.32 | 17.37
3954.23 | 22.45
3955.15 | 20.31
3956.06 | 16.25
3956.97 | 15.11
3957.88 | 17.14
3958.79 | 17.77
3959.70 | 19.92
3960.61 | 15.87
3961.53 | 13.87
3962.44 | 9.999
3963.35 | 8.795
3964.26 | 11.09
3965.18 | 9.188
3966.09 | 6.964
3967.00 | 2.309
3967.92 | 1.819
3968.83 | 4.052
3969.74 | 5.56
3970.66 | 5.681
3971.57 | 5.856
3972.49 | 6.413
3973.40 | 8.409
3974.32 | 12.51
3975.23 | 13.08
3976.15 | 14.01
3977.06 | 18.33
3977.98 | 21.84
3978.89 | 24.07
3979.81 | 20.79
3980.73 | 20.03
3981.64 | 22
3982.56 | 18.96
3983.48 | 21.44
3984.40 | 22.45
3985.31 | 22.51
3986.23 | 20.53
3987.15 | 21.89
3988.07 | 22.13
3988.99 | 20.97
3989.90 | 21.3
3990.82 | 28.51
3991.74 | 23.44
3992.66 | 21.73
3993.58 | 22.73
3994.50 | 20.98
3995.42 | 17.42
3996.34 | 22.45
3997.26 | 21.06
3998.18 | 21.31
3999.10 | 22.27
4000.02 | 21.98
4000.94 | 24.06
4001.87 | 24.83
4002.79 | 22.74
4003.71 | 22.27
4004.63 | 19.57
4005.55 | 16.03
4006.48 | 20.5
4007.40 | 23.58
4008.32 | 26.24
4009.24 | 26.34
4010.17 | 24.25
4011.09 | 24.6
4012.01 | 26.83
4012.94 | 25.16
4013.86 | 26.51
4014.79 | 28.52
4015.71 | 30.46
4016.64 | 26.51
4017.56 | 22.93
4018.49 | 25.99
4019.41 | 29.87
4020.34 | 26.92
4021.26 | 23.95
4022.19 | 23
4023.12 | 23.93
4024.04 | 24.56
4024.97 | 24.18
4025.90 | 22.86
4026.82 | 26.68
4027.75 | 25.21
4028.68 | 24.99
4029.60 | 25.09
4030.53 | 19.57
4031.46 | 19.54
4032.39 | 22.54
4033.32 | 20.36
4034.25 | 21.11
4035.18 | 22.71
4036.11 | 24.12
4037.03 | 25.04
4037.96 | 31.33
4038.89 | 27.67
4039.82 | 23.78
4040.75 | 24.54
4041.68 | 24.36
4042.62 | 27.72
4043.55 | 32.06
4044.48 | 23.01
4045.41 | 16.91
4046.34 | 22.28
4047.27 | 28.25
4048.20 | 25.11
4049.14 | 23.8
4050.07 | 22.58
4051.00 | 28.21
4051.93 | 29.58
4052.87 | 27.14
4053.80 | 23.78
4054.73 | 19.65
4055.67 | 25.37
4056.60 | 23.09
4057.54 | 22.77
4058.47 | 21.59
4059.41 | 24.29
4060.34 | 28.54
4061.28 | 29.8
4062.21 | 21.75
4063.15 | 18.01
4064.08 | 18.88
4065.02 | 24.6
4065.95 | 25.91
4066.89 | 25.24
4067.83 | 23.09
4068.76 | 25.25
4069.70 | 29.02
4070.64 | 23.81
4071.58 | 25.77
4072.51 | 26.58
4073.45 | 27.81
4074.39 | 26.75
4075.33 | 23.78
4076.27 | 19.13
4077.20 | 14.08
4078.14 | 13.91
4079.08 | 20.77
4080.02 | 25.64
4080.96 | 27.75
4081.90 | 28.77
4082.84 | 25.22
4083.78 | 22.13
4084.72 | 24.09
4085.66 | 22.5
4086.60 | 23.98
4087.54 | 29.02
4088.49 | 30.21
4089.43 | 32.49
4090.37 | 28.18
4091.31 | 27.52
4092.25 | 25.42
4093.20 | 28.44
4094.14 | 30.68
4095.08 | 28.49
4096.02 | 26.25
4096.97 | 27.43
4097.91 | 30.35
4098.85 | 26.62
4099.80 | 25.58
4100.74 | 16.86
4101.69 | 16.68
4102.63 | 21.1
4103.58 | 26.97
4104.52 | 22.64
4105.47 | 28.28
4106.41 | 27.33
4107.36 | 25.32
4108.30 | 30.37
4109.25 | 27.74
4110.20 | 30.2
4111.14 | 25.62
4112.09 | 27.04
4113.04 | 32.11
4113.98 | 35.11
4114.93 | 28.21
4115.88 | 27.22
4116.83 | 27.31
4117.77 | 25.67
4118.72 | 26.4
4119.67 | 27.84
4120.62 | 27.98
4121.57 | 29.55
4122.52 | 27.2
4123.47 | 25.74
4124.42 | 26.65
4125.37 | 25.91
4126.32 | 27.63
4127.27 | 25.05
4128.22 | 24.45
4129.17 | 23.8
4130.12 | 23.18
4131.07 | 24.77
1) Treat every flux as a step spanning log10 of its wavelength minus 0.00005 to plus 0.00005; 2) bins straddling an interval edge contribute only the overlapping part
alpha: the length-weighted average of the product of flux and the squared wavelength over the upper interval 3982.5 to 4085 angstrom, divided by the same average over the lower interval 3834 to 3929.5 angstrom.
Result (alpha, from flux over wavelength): 1.7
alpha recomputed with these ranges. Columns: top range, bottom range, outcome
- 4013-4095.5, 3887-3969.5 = 1.99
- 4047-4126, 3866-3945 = 2.10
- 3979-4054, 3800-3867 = 1.80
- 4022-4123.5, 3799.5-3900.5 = 1.93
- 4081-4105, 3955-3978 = 2.44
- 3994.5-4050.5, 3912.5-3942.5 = 2.49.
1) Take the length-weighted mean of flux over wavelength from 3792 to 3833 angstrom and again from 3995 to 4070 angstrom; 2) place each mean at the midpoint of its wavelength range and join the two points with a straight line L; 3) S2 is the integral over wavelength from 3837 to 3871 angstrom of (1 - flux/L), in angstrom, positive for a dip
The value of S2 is 4.0 angstrom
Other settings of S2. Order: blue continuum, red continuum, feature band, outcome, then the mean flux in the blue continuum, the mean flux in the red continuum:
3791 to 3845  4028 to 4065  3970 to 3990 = 3.77 angstrom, 14.3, 24.1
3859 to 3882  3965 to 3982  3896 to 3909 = -3.73 angstrom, 14.5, 11.7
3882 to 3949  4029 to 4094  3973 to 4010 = -3.39 angstrom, 13.3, 24.6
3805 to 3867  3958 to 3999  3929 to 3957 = 8.15 angstrom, 14.1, 16.3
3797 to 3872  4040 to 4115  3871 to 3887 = 1.95 angstrom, 14.3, 25.3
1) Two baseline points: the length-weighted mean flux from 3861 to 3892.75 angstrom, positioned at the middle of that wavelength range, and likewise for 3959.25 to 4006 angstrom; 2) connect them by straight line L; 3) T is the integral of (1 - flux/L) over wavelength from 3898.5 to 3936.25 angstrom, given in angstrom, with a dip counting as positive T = 5.8 angstrom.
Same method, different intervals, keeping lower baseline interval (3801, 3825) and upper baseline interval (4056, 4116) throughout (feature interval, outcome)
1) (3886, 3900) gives 2.1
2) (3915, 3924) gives 2.4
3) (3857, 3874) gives 4.0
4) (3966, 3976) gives 6.8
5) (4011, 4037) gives -1.5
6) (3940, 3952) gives 3.3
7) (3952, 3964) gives 3.0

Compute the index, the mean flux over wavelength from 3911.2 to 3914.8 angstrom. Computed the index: 17.8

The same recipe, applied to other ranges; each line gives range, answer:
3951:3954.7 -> 17.5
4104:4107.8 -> 25.9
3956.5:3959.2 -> 16.7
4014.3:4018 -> 27.1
